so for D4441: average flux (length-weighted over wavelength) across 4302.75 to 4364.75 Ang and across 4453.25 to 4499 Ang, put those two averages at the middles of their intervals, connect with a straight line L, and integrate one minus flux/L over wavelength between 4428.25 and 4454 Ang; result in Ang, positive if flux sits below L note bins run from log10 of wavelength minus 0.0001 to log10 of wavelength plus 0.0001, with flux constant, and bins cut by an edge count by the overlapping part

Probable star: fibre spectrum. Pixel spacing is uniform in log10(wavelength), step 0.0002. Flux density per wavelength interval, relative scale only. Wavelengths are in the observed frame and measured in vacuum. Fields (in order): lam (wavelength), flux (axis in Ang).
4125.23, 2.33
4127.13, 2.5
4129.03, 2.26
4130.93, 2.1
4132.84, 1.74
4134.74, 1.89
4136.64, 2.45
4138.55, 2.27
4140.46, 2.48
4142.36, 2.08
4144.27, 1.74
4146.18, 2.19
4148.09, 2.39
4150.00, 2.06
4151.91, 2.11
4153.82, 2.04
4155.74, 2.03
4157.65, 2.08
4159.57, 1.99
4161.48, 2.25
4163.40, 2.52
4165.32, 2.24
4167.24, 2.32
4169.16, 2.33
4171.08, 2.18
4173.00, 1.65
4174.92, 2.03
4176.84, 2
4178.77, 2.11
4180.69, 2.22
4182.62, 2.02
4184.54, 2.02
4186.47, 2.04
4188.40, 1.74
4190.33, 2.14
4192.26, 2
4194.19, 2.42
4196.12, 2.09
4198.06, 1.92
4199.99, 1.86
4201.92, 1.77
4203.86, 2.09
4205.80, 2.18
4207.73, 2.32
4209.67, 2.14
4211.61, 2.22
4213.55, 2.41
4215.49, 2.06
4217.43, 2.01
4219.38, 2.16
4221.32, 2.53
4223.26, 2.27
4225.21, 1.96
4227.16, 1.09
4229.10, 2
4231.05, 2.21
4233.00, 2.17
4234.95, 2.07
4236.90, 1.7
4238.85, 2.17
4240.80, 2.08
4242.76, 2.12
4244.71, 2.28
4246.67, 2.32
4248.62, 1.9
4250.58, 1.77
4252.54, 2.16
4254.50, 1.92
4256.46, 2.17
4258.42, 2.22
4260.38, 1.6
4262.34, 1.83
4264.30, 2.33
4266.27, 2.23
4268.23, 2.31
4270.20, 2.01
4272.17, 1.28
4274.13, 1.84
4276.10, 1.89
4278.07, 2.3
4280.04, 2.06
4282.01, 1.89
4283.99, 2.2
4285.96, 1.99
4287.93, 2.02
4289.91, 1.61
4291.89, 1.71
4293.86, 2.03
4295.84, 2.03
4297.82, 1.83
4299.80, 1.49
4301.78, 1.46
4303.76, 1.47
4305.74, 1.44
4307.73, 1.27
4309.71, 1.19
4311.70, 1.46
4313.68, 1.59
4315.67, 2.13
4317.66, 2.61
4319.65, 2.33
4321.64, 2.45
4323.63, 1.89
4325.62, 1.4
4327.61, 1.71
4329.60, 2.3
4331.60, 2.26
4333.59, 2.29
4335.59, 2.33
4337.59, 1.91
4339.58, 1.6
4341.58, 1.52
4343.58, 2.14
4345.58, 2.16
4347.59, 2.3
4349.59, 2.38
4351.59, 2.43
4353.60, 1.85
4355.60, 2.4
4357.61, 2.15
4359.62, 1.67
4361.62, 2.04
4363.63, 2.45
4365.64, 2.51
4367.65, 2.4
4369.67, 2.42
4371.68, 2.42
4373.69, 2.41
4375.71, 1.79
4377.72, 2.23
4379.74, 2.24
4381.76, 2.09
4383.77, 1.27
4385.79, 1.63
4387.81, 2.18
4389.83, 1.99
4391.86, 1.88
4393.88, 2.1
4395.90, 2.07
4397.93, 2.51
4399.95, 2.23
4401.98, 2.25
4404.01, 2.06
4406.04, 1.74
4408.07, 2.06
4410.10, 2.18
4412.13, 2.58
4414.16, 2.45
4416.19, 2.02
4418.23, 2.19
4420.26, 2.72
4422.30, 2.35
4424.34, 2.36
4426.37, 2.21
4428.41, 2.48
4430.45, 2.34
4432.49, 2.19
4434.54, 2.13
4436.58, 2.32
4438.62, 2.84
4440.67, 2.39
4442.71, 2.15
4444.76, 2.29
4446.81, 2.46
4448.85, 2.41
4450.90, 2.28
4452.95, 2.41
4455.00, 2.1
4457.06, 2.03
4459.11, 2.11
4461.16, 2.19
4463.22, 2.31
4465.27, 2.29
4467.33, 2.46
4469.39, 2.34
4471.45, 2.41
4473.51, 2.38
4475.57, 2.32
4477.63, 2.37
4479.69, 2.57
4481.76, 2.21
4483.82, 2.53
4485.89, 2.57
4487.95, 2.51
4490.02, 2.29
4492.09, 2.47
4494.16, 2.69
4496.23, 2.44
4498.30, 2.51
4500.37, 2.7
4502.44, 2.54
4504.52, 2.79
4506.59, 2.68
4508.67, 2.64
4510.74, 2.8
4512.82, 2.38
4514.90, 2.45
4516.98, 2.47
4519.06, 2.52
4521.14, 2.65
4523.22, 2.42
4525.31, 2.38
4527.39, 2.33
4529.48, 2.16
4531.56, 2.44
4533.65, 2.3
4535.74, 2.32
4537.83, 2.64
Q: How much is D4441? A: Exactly -0.97 Ang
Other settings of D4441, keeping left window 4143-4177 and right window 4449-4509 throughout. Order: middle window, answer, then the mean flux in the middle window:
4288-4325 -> 7.8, 1.78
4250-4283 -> 3.4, 1.99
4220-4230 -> 0.9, 1.98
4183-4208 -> 1.4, 2.04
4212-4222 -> -0.2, 2.22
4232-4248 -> 0.6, 2.11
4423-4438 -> 0.4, 2.31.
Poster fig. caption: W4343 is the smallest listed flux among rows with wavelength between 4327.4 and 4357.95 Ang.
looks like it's 1.52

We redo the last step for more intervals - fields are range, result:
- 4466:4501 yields 2.21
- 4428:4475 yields 2.03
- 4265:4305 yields 1.28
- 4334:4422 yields 1.27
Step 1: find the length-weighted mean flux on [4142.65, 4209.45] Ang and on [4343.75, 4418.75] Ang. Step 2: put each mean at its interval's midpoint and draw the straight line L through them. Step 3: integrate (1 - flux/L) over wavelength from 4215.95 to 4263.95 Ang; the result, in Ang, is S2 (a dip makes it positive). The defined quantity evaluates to 1.8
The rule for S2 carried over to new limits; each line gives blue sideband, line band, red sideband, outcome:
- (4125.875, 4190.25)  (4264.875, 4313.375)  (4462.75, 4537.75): 9.9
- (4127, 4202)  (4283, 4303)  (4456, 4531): 3.6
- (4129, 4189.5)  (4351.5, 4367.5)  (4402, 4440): 0.4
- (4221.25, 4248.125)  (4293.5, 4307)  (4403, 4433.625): 3.0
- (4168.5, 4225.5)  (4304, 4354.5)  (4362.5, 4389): 4.5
